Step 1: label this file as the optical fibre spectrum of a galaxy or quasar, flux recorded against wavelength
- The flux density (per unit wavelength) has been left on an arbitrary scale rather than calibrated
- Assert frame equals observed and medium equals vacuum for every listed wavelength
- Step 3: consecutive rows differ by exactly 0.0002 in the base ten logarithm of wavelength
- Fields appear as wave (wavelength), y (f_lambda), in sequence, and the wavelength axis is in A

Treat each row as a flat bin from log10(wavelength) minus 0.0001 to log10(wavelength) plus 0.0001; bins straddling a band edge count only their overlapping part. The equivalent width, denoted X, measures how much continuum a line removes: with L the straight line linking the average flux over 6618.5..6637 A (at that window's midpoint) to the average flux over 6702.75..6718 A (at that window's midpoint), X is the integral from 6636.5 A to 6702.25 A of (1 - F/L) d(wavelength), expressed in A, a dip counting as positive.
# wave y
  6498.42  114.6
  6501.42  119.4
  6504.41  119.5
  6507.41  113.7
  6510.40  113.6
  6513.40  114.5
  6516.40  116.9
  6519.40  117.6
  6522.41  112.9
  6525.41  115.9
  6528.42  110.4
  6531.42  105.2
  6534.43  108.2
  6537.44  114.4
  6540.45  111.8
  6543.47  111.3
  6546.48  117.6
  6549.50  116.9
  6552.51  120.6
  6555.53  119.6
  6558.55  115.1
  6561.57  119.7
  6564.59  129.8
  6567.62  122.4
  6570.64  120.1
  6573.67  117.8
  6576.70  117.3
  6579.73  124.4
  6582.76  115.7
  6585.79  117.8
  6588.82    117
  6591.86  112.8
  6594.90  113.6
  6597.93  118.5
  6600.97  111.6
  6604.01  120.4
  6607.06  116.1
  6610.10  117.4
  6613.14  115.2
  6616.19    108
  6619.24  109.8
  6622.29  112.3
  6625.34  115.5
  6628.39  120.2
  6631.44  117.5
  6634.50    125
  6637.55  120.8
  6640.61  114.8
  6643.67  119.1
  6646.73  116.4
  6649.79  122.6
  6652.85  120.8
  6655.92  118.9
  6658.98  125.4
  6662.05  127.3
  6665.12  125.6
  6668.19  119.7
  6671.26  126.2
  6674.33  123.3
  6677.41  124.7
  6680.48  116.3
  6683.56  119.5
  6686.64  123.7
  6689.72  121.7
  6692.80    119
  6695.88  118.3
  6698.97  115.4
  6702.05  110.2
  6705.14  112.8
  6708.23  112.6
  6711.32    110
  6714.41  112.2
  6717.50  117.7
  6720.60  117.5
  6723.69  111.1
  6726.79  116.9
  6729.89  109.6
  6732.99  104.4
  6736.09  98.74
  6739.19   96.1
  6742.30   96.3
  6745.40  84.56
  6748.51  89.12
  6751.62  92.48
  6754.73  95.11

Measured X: -3.3 A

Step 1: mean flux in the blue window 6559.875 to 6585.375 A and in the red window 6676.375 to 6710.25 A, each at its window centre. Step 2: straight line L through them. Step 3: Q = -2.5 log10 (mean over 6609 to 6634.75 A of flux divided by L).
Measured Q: 0.04 mag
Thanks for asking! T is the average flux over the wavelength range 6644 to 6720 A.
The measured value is 119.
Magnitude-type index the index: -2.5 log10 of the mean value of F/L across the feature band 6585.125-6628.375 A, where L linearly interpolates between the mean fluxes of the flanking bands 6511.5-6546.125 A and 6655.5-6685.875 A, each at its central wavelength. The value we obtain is 0.03 mag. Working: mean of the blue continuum 113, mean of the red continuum 123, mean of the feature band 115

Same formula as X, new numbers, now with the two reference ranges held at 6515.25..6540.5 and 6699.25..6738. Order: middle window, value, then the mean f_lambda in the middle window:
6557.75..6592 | -2.2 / 119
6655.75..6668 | -1.4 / 124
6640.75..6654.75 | -0.9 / 119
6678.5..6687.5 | -0.7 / 120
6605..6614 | -0.4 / 117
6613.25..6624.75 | 0.1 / 111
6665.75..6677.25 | -1.2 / 123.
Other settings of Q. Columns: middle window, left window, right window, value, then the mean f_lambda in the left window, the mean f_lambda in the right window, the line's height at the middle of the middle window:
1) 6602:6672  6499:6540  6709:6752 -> -0.10 mag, 114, 105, 109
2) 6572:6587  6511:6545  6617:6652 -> -0.03 mag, 113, 118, 115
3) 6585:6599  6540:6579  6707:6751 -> 0.00 mag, 119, 105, 116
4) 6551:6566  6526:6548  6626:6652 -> -0.07 mag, 111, 119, 113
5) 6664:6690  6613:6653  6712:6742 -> -0.08 mag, 117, 109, 113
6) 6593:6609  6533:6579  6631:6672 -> 0.03 mag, 118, 121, 119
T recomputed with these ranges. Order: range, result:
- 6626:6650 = 119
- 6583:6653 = 117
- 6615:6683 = 120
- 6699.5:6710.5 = 112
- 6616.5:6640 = 117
